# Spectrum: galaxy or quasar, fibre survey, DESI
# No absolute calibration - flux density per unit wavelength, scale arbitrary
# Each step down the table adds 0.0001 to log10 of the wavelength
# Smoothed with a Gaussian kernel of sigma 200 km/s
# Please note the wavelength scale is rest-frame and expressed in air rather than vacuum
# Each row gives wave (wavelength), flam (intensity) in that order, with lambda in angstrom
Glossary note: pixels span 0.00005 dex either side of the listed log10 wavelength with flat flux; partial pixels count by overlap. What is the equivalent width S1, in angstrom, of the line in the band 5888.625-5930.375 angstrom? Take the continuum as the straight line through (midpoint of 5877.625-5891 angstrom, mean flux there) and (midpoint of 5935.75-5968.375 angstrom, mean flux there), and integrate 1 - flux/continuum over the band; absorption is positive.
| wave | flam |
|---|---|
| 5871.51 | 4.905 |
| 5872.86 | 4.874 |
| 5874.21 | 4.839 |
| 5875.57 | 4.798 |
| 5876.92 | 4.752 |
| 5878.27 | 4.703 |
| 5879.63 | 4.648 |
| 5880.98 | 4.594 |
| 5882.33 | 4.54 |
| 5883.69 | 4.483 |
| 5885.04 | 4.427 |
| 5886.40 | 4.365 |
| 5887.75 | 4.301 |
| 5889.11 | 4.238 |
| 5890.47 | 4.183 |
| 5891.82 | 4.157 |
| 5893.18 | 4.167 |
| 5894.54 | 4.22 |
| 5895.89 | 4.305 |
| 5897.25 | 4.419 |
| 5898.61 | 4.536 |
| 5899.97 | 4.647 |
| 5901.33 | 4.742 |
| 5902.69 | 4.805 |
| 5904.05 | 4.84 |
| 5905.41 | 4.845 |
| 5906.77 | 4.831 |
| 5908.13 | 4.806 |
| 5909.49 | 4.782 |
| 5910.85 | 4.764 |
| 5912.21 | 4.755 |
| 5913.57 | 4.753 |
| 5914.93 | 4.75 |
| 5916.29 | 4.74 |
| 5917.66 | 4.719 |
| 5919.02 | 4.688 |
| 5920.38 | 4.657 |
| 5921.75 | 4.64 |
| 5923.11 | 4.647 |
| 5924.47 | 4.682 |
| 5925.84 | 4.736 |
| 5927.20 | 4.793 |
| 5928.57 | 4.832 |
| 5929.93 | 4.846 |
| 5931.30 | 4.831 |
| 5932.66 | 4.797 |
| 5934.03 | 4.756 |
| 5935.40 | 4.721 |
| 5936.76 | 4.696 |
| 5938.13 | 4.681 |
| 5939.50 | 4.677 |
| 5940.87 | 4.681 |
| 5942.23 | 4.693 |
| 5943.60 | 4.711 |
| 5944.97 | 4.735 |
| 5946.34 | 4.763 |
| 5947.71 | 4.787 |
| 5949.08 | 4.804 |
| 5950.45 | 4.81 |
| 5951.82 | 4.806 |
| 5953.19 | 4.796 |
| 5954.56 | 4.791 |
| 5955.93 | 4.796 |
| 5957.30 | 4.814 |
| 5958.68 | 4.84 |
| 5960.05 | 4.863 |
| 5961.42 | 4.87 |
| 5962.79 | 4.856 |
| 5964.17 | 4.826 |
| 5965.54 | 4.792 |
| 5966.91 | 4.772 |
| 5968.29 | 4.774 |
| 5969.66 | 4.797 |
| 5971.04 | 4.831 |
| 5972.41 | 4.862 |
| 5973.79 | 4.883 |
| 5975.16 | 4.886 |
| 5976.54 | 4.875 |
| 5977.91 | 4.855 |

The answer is -0.54 angstrom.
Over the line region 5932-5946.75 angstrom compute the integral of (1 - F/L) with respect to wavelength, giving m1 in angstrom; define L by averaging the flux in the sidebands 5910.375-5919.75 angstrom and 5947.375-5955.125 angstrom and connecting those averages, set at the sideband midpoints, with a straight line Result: 0.2 angstrom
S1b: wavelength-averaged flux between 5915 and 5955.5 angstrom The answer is 4.74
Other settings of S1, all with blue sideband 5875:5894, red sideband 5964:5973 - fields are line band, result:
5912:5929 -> -0.43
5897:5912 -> -0.67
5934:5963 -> -0.28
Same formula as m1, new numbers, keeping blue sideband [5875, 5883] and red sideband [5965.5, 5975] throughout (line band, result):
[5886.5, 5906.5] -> 1.0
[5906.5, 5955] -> 0.1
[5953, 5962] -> 0.0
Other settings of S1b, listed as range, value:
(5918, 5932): 4.74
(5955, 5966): 4.83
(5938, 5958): 4.76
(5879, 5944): 4.63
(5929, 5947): 4.74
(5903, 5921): 4.77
